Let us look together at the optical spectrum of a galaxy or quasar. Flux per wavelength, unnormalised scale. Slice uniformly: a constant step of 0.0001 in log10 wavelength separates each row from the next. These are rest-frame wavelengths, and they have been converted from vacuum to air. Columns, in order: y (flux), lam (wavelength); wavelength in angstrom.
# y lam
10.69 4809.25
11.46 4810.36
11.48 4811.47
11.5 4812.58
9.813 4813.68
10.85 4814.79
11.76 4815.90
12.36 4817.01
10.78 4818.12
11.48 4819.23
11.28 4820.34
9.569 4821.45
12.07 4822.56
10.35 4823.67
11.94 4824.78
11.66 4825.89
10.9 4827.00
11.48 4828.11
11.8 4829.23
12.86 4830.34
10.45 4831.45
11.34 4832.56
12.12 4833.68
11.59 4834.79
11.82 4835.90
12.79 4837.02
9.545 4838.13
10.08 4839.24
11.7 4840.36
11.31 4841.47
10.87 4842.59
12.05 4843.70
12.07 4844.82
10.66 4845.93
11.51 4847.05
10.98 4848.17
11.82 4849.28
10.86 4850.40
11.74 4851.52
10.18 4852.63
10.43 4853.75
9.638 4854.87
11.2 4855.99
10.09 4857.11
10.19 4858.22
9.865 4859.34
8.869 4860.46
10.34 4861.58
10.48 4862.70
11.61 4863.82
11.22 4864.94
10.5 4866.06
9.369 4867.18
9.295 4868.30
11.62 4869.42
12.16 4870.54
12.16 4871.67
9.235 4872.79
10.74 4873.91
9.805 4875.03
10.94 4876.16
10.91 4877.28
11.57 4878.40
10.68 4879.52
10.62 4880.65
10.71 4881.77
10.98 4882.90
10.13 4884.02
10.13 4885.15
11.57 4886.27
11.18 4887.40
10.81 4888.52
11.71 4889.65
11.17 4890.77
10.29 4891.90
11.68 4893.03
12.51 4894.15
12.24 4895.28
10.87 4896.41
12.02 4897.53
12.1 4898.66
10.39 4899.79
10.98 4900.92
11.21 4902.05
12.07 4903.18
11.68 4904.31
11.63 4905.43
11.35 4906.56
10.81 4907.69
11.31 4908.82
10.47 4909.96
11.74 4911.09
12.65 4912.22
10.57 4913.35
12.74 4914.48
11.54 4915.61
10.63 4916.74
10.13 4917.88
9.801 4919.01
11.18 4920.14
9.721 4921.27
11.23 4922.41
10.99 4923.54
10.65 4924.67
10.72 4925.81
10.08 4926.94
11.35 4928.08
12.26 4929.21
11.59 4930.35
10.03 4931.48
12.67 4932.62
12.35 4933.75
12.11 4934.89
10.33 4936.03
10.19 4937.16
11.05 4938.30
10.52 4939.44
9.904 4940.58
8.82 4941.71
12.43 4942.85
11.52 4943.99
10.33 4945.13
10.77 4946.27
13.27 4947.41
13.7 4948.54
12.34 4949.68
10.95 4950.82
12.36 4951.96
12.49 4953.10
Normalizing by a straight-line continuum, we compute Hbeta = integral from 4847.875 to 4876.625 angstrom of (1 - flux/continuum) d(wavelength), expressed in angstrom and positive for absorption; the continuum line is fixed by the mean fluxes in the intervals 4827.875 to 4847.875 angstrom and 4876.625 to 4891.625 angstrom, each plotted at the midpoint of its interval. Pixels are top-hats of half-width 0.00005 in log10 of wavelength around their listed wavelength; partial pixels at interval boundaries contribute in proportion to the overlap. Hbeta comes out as 1.5 angstrom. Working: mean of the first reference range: 11.4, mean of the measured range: 10.6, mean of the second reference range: 10.9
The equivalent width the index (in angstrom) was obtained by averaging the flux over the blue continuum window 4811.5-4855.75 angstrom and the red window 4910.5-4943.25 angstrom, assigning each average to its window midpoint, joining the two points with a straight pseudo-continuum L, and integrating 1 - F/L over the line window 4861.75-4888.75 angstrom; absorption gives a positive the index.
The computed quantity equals 0.9 angstrom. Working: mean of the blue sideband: 11.2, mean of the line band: 10.8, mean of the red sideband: 11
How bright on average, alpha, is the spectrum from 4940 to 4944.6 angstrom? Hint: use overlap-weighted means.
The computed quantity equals 10.7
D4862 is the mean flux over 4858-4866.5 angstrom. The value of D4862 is 10.4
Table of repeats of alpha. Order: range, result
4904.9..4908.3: 11.3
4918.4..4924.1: 10.6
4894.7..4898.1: 11.7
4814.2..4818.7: 11.4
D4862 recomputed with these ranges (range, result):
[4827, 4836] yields 11.6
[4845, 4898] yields 10.8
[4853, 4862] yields 10.1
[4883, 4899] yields 11.3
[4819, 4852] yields 11.4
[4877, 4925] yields 11.2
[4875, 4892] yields 10.9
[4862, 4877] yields 10.7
